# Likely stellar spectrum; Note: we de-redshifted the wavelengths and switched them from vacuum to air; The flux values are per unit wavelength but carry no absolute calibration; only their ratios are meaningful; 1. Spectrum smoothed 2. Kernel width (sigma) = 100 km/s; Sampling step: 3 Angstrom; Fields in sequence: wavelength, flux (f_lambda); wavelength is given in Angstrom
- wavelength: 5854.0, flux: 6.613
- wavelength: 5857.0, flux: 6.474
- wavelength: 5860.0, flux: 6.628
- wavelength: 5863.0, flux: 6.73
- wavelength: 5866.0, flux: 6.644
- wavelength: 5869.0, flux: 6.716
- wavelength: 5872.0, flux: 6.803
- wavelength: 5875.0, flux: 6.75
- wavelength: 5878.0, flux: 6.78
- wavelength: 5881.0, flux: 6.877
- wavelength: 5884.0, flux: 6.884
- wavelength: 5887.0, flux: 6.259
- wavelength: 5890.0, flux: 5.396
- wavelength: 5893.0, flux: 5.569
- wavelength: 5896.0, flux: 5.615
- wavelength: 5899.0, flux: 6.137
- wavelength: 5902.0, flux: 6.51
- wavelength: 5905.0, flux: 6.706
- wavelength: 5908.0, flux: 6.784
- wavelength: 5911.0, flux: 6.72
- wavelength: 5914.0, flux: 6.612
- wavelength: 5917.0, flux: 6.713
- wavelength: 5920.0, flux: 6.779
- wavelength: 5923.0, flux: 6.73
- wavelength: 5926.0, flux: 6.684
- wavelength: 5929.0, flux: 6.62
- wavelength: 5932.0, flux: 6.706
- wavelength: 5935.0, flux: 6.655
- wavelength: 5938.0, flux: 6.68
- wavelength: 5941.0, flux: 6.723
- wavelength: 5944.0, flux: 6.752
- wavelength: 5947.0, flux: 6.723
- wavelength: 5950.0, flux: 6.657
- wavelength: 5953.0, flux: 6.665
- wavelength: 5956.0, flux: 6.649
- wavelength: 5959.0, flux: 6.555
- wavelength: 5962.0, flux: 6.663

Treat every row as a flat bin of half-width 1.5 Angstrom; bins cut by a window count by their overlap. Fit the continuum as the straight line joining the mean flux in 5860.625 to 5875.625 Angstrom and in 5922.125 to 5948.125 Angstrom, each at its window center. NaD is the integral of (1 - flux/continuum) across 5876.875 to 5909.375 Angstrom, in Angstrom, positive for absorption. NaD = 1.9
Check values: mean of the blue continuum 6.72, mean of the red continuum 6.7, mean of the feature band 6.31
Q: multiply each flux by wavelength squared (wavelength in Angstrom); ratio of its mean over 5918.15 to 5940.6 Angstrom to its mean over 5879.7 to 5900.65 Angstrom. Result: 1.11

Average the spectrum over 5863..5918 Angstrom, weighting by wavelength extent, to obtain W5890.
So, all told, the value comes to 6.48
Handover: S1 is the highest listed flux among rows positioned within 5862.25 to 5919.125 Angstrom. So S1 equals 6.884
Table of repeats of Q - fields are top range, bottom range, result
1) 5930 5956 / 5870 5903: 1.08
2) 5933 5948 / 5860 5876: 1.02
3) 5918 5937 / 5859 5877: 1.02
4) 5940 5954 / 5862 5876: 1.02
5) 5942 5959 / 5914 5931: 1.01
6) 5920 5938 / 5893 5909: 1.08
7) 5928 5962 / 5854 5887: 1.02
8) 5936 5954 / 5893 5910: 1.08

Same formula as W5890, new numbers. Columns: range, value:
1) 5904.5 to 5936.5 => 6.7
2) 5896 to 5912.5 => 6.48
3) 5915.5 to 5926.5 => 6.73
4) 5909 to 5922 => 6.71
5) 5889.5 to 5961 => 6.53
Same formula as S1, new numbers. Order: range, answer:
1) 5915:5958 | 6.779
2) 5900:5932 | 6.784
